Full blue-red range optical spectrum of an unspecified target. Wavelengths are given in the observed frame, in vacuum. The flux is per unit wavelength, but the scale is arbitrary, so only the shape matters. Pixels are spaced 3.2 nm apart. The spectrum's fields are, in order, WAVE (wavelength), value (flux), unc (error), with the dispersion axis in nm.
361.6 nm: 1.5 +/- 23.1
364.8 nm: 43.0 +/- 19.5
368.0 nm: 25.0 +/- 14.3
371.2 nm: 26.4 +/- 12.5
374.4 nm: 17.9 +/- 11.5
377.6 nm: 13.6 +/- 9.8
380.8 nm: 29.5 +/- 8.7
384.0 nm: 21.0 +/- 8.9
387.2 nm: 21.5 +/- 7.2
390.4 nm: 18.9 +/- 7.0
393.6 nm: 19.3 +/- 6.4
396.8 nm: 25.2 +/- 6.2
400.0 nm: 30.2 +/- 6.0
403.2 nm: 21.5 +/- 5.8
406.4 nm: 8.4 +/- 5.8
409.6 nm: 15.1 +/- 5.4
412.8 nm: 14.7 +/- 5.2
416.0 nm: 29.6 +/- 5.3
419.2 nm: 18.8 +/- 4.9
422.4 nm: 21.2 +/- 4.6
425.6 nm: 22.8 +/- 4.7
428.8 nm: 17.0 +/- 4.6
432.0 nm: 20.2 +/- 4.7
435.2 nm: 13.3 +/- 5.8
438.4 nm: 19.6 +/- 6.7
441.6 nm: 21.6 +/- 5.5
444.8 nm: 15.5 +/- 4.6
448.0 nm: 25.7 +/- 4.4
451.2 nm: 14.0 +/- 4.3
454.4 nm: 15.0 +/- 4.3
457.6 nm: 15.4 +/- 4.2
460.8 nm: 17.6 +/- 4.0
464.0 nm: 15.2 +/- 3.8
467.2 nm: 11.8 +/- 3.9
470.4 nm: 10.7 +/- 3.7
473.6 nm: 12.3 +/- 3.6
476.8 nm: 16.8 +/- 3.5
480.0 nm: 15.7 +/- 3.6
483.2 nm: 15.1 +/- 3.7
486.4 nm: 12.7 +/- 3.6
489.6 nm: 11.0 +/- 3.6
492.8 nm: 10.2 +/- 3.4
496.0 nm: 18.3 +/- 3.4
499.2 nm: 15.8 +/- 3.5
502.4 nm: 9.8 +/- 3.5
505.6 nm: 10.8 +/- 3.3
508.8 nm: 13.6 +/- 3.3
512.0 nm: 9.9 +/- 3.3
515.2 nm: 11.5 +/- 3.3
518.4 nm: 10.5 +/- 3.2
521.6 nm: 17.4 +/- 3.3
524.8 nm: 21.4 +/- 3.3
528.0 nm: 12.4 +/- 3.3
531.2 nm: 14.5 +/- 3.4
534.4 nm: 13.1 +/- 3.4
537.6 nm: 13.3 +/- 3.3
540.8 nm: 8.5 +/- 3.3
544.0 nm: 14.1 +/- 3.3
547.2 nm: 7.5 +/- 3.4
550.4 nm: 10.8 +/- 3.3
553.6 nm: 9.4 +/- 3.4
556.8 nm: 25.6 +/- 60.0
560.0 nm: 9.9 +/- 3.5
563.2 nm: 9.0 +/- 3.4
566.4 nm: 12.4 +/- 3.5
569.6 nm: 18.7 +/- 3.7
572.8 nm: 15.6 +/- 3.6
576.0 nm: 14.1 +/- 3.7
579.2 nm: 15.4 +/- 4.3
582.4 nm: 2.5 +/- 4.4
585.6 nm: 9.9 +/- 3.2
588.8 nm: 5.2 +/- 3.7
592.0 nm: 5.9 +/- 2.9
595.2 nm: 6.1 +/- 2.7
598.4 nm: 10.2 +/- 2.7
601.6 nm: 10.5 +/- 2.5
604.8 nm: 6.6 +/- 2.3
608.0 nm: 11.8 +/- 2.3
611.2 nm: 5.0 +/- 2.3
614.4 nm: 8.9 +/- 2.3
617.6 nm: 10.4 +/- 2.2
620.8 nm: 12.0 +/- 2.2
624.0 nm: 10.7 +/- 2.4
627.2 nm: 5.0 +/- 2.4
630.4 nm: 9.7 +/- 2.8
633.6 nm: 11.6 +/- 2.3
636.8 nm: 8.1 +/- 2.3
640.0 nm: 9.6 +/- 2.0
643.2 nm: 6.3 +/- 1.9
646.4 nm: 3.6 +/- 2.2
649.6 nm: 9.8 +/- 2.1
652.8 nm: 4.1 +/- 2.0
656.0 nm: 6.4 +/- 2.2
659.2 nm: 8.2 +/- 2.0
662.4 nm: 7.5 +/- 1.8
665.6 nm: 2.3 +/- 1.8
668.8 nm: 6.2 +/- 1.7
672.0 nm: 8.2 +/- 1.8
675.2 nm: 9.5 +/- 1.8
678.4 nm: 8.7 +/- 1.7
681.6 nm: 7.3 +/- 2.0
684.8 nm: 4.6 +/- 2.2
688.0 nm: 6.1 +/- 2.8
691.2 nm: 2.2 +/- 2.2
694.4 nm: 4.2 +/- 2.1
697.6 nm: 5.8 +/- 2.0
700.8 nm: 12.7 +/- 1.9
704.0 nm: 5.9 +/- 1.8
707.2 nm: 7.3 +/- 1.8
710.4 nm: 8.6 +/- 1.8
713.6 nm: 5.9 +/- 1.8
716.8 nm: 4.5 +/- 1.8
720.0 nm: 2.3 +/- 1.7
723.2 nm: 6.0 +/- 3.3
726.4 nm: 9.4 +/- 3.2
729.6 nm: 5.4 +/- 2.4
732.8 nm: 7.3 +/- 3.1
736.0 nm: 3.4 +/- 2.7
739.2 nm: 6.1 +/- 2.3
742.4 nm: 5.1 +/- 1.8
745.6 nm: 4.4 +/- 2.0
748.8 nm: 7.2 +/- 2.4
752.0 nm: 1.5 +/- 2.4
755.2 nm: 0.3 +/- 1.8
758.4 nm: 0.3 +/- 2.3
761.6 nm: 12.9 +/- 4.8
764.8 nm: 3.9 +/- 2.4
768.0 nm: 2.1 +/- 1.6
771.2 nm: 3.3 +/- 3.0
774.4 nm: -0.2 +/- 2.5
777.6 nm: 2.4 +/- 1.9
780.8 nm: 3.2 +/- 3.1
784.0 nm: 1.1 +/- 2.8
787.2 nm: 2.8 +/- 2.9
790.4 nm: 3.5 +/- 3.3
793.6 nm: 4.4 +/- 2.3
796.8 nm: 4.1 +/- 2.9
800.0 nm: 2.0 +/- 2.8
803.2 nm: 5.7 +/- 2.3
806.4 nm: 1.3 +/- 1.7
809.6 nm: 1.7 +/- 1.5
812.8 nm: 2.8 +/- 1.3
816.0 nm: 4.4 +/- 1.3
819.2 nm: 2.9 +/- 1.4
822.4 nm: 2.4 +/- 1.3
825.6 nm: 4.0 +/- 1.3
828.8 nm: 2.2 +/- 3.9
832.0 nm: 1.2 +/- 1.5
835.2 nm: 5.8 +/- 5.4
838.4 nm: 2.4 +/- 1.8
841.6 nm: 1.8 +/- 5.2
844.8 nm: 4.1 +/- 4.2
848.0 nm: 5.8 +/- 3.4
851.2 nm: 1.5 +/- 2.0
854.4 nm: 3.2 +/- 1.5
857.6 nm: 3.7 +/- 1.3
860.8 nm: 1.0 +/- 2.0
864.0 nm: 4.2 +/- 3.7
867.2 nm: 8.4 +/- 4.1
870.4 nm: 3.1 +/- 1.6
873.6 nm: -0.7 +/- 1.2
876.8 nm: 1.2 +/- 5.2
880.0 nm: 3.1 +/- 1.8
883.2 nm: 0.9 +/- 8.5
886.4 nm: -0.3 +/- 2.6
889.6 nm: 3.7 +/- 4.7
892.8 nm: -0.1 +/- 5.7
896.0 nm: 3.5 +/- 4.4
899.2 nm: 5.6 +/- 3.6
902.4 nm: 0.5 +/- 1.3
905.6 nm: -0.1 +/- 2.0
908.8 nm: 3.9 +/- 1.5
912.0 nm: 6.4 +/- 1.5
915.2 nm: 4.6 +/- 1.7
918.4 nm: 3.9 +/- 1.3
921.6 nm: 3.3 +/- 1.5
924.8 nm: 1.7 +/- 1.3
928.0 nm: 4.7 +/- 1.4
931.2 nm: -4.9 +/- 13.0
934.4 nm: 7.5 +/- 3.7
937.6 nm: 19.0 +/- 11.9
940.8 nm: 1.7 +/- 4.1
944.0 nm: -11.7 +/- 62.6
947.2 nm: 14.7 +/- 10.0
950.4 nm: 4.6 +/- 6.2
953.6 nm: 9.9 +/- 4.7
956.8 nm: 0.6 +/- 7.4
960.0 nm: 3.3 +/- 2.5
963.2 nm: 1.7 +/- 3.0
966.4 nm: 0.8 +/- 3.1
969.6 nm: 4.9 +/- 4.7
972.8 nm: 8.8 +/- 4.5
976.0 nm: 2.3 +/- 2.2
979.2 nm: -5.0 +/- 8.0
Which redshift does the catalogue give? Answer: 1.510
